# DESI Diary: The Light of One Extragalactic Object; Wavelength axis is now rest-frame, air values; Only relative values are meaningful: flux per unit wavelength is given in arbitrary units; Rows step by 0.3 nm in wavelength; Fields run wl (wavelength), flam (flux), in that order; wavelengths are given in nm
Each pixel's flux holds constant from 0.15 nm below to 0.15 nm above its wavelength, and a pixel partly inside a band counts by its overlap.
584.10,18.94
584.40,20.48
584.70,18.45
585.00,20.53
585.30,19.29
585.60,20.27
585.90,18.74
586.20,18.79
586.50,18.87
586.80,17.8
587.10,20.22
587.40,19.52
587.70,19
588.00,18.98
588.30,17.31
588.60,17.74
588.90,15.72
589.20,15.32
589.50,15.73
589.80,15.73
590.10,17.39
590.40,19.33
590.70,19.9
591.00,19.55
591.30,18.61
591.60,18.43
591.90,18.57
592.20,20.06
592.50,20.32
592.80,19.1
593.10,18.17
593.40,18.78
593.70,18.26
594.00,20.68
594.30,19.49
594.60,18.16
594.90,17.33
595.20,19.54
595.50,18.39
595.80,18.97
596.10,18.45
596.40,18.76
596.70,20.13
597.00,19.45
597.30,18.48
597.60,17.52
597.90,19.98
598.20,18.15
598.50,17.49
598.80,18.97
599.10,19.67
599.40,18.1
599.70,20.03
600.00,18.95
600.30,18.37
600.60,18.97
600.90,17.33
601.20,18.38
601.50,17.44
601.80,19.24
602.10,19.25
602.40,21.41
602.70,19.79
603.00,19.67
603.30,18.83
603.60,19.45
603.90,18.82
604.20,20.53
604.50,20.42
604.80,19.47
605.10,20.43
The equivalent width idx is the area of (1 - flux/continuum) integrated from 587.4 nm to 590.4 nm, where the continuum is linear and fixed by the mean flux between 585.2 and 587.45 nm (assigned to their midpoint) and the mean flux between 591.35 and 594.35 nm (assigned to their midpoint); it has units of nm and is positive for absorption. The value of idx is 0.30 nm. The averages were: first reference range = 19.2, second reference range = 19.2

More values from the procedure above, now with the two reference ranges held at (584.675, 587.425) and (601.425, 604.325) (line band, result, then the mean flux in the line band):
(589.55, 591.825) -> 0.12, 18.3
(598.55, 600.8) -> 0.06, 18.9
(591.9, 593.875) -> 0.03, 19.1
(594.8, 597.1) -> 0.06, 18.9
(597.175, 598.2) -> 0.04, 18.6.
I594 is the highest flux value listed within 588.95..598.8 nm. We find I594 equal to 20.68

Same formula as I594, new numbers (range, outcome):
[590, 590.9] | 19.9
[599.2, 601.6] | 20.03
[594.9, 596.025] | 19.54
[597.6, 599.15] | 19.98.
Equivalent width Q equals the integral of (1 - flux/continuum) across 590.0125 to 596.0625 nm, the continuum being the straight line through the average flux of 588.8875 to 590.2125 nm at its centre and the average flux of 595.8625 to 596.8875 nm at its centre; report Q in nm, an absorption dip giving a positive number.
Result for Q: -0.49 nm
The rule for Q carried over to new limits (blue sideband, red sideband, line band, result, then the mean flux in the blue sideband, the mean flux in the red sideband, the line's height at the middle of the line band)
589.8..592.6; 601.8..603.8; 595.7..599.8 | 0.10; 18.9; 19.7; 19.3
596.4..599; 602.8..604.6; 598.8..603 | 0.04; 18.8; 19.6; 19.2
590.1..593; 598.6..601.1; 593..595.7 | 0.04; 19.2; 18.8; 19.1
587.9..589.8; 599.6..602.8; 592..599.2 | -0.40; 16.7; 19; 17.9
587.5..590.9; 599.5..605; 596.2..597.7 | -0.03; 17.5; 19.2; 18.5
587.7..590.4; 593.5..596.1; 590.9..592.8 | -0.14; 17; 18.8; 17.9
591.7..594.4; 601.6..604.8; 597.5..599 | 0.08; 19.3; 19.7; 19.5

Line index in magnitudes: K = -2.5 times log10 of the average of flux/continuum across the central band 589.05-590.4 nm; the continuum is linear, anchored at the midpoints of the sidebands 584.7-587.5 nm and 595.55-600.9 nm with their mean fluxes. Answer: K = 0.17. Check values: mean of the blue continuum 19.3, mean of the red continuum 18.8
